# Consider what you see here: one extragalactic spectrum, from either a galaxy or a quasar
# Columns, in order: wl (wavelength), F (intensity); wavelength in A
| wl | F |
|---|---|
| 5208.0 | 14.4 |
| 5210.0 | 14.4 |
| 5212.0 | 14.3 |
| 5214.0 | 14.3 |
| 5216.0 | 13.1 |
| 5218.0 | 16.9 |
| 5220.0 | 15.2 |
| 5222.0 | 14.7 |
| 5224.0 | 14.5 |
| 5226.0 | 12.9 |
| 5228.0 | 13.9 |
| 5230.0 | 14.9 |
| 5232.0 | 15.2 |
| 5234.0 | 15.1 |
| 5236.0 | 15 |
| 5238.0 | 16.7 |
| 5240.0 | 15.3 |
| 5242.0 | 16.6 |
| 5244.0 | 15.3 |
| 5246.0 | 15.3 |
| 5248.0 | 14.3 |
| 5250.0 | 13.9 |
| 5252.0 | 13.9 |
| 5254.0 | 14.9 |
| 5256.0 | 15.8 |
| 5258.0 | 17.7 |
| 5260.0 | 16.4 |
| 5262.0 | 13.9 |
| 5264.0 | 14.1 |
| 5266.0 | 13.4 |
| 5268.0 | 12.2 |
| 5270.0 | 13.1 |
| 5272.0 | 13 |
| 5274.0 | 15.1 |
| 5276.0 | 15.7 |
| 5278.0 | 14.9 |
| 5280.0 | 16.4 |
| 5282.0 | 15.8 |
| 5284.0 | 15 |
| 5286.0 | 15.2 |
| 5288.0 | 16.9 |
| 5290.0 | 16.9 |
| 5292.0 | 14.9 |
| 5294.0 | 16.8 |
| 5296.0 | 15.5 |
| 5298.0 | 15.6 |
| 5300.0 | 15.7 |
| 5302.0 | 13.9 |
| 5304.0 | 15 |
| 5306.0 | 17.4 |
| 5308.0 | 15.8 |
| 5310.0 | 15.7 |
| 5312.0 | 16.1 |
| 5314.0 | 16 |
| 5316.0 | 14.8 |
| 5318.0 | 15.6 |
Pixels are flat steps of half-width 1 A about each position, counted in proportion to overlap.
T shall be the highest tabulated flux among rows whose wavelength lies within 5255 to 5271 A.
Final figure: 17.7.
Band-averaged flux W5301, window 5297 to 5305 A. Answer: 15.1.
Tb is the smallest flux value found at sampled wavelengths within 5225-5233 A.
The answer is 12.9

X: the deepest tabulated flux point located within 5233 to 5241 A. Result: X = 15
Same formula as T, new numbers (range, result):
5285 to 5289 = 16.9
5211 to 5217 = 14.3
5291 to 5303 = 16.8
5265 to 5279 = 15.7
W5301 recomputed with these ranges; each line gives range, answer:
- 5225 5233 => 14.2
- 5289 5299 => 15.9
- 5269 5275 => 13.7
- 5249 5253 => 13.9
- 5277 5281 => 15.6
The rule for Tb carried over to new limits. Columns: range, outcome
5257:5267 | 13.4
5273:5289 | 14.9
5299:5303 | 13.9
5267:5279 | 12.2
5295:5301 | 15.5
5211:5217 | 13.1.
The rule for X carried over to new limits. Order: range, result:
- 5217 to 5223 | 14.7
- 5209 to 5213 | 14.3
